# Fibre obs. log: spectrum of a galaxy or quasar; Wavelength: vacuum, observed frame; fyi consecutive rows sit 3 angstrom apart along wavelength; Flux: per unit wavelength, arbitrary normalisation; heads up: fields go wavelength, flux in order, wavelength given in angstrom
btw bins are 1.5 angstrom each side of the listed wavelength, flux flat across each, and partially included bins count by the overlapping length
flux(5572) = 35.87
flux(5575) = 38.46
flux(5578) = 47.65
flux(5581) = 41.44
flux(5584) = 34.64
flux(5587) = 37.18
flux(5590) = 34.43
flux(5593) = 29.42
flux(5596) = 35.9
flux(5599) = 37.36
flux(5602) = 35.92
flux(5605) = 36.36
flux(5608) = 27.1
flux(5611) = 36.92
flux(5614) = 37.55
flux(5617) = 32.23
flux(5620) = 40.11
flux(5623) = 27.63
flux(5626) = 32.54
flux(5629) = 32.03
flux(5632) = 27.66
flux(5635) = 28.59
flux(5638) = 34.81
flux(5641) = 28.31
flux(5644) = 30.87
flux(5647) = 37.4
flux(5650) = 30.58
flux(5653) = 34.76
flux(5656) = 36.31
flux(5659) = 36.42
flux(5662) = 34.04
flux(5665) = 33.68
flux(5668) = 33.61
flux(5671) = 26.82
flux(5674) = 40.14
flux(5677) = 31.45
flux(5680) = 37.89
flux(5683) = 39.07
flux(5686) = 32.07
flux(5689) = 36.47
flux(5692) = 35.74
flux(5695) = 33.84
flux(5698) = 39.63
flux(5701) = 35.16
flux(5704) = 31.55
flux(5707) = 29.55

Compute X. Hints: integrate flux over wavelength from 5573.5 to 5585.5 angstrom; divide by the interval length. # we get 40.5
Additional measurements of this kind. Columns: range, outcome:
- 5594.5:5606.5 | 36.4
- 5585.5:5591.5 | 35.8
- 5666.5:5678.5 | 33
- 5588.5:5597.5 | 33.2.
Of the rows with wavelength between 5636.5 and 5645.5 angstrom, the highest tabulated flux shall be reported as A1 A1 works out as 34.81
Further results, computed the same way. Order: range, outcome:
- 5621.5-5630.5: 32.54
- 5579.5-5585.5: 41.44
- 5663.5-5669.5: 33.68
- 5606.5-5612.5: 36.92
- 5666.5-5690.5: 40.14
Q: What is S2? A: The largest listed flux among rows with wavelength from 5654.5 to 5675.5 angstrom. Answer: 40.14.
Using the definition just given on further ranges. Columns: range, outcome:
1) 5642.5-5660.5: 37.4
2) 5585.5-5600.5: 37.36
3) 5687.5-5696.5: 36.47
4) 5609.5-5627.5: 40.11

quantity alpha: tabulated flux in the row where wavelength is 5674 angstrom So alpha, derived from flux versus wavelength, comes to 40.14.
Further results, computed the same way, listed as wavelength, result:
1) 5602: 35.92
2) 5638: 34.81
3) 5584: 34.64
